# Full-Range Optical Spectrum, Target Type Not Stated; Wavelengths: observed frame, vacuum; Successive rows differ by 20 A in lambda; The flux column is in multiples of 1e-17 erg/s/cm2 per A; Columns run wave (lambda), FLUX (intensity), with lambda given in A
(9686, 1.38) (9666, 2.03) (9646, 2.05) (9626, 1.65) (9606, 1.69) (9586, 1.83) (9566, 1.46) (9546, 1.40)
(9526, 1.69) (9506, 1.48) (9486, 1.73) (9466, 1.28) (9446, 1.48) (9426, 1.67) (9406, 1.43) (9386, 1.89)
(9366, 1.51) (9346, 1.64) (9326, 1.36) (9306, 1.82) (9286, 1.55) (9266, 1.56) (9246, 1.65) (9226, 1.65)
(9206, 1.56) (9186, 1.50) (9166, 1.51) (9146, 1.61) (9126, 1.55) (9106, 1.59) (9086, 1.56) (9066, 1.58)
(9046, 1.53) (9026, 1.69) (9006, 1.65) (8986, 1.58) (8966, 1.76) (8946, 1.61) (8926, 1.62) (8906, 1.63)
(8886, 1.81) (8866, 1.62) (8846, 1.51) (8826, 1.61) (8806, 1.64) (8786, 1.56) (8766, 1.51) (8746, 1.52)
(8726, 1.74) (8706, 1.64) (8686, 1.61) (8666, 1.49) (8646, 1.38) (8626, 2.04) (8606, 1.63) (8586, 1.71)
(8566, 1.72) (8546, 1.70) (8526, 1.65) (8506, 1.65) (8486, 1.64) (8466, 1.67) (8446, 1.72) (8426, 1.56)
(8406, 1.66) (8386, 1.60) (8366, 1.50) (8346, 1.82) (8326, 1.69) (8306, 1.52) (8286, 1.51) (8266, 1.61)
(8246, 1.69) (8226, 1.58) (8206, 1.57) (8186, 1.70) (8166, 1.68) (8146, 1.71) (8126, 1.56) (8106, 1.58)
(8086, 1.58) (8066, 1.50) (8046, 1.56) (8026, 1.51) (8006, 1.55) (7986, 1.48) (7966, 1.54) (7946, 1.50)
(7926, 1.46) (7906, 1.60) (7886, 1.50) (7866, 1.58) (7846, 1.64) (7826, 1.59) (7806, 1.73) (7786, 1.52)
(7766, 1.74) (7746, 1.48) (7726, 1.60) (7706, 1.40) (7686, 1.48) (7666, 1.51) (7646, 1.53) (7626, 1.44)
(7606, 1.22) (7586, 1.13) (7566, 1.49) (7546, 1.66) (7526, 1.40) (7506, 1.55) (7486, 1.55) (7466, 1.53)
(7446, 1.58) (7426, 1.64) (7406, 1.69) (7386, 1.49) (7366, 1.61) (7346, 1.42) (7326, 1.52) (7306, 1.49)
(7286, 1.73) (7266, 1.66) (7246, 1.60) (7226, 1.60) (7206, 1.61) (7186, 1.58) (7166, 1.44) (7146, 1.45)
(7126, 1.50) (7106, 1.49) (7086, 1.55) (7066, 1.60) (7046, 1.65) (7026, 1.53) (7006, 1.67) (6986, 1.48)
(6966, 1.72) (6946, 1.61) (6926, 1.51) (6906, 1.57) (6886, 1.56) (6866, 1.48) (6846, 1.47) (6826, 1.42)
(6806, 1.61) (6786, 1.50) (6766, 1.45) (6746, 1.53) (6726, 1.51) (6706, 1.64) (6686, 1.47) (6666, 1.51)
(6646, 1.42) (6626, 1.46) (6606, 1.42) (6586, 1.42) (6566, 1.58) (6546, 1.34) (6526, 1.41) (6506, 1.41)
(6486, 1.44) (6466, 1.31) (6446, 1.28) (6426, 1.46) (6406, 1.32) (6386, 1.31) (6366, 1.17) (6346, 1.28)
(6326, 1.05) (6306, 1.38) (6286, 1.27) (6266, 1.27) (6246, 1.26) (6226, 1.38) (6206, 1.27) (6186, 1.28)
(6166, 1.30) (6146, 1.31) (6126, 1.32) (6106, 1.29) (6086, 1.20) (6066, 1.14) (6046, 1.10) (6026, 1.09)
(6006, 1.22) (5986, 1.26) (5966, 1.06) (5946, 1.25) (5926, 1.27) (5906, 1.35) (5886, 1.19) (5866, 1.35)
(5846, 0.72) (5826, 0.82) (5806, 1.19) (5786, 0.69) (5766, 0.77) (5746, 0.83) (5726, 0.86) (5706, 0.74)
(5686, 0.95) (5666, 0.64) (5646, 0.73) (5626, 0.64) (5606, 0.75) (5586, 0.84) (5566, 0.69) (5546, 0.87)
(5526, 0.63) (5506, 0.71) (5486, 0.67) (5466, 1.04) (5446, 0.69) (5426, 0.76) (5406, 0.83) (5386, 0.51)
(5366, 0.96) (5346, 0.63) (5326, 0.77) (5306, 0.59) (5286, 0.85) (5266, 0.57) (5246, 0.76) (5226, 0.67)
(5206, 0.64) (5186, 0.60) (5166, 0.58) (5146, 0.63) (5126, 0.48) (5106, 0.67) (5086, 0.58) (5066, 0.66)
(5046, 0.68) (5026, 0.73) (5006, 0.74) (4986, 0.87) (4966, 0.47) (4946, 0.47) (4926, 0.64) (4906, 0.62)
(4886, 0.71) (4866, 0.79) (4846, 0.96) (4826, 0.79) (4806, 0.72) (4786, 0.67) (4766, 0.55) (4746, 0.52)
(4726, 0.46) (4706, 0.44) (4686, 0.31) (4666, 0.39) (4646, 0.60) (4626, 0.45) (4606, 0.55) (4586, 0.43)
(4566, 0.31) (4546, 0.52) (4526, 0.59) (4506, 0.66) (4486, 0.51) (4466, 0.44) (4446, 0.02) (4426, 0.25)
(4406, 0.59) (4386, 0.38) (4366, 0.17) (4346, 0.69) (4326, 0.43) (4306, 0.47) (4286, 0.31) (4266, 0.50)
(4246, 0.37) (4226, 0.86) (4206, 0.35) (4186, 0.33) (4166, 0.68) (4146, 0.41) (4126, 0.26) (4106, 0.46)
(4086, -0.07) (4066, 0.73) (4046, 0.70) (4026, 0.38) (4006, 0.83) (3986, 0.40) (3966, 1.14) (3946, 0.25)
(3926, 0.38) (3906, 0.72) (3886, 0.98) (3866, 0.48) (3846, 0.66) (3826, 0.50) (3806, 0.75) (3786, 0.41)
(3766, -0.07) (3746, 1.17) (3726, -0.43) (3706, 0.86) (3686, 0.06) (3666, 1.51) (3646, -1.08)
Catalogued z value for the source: 0.468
